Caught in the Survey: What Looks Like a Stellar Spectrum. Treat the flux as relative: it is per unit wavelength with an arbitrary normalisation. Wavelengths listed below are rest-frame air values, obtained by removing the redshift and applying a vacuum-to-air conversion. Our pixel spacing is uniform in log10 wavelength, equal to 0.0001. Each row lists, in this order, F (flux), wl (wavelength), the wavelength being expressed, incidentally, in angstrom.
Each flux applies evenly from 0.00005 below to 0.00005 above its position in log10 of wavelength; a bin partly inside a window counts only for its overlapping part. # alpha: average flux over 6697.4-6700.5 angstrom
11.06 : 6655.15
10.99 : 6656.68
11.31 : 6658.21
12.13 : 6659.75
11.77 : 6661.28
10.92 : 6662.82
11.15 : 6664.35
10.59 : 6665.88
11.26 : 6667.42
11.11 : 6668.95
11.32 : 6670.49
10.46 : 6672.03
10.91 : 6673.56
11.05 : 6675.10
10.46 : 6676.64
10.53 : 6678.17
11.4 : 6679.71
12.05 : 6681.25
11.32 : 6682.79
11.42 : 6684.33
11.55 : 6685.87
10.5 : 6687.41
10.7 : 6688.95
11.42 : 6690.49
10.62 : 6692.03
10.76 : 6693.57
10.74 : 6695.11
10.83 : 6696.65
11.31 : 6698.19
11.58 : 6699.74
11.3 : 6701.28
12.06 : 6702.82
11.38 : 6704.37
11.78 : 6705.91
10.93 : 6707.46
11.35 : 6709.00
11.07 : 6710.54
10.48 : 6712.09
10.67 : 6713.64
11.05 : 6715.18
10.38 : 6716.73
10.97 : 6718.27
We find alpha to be 11.4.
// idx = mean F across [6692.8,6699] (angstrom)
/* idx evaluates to 10.9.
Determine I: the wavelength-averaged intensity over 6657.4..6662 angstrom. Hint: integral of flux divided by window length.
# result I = 11.7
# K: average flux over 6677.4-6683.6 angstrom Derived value 11.3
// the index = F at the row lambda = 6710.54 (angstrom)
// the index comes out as 11.07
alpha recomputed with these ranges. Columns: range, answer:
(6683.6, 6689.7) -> 11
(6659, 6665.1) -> 11.5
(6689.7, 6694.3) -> 10.9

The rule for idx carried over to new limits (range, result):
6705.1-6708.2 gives 11.4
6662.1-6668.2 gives 11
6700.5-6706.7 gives 11.6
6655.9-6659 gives 11.2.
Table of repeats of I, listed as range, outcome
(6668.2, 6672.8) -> 11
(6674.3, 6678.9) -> 10.7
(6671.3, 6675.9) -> 10.8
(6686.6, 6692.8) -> 10.8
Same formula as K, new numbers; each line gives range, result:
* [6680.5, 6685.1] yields 11.6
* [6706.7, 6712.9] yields 11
